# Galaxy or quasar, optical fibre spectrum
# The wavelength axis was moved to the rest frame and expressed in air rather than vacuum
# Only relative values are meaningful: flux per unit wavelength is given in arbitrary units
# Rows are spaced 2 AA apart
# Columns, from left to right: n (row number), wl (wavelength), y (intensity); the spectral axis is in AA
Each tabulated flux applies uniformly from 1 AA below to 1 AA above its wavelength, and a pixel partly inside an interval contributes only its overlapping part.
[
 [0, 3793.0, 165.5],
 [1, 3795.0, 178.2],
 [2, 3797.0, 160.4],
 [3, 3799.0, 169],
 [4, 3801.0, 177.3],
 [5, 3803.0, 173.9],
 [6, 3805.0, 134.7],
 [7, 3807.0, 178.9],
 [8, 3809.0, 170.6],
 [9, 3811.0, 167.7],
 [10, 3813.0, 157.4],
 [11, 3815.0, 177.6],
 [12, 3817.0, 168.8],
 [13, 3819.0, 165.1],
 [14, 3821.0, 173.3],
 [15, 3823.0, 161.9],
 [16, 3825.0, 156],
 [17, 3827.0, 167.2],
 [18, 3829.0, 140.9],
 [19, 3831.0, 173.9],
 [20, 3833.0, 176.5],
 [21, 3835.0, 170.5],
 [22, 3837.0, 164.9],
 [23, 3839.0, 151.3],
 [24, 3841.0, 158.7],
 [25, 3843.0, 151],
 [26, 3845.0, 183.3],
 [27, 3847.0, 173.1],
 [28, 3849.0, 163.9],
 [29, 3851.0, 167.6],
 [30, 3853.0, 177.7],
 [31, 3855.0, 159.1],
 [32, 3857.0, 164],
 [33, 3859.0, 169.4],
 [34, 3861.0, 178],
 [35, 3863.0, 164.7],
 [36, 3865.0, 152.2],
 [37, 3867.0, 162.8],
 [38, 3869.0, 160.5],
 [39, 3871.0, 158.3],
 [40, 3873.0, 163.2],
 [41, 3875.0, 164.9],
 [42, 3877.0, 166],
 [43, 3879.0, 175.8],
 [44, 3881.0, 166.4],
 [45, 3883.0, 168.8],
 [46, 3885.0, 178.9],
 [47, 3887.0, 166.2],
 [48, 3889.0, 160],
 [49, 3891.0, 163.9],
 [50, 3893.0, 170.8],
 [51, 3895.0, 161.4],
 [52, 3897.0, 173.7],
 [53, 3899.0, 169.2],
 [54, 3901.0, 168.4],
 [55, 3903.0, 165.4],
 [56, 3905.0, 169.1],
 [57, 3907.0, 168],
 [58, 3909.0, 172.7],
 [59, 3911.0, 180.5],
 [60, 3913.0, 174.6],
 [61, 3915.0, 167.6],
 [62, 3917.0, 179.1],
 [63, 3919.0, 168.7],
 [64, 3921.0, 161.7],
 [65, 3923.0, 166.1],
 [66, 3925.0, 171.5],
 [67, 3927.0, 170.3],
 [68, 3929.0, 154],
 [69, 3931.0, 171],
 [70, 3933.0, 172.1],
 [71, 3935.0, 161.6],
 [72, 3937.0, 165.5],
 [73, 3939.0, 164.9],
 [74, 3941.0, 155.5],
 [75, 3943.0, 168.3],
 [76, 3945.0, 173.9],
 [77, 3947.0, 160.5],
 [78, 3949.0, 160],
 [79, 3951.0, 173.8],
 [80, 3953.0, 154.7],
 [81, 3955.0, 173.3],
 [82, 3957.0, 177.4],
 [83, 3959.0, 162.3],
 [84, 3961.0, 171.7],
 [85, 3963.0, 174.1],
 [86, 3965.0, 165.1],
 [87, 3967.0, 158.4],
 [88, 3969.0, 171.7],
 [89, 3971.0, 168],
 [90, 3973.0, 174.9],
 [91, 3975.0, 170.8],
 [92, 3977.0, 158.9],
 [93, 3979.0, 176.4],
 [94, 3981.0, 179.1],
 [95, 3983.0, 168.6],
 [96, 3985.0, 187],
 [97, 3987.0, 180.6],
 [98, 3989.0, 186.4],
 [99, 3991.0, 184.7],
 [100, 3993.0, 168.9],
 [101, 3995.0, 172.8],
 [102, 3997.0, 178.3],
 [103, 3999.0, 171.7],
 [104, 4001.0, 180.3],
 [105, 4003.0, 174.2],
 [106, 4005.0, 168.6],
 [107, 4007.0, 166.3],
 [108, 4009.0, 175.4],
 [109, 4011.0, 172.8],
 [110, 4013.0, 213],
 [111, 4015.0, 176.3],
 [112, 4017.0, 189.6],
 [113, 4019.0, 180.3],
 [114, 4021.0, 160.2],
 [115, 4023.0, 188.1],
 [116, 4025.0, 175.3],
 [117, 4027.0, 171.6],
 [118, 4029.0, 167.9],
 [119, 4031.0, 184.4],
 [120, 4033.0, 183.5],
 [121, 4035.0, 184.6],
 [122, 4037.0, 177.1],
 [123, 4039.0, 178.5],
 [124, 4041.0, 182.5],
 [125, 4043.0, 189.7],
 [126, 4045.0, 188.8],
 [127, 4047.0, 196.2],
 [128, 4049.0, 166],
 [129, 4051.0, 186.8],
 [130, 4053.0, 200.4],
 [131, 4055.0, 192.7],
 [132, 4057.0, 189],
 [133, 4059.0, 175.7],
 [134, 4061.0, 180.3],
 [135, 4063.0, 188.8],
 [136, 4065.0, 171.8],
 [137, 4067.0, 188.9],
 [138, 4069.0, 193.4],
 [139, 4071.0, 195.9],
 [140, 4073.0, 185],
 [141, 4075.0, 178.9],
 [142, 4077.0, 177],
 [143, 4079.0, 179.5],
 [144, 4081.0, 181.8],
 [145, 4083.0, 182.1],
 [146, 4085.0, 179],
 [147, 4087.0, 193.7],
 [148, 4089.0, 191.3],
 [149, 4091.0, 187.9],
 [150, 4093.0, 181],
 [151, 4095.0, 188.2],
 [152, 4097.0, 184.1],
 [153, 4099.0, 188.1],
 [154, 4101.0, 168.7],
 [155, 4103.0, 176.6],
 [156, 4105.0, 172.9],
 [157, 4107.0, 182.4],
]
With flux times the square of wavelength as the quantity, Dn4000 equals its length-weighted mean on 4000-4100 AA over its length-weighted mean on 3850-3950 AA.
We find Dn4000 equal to 1.18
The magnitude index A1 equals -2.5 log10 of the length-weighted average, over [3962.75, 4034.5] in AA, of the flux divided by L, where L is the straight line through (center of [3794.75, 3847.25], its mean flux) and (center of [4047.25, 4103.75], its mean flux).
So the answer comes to 0.02 mag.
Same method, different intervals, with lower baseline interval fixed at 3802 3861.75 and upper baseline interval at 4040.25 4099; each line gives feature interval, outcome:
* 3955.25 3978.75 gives 0.051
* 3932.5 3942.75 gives 0.069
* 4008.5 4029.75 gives 0.012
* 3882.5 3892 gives 0.019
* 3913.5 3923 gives 0.024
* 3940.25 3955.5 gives 0.067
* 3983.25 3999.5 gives 0.003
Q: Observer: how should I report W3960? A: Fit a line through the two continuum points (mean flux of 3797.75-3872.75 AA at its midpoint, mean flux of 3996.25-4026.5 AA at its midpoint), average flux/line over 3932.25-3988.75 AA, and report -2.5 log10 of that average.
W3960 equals 0.03 mag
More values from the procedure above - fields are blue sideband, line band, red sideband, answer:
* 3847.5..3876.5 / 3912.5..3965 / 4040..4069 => 0.04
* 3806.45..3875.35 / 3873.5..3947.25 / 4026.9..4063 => 0.02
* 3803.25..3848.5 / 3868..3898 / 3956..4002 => 0.01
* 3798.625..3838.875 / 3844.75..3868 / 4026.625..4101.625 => 0.01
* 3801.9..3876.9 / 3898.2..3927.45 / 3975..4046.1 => 0.00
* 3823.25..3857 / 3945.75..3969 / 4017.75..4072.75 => 0.05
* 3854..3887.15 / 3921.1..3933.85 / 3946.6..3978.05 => 0.00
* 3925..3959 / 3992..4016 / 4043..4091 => 0.00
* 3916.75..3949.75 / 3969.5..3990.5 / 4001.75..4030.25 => -0.02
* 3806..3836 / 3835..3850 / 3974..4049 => 0.03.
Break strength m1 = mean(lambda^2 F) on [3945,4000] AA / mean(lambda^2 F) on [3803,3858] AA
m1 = 1.12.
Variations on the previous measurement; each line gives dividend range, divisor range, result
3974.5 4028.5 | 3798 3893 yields 1.15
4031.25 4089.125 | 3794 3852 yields 1.26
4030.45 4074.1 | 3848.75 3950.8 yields 1.20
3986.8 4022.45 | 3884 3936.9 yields 1.11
